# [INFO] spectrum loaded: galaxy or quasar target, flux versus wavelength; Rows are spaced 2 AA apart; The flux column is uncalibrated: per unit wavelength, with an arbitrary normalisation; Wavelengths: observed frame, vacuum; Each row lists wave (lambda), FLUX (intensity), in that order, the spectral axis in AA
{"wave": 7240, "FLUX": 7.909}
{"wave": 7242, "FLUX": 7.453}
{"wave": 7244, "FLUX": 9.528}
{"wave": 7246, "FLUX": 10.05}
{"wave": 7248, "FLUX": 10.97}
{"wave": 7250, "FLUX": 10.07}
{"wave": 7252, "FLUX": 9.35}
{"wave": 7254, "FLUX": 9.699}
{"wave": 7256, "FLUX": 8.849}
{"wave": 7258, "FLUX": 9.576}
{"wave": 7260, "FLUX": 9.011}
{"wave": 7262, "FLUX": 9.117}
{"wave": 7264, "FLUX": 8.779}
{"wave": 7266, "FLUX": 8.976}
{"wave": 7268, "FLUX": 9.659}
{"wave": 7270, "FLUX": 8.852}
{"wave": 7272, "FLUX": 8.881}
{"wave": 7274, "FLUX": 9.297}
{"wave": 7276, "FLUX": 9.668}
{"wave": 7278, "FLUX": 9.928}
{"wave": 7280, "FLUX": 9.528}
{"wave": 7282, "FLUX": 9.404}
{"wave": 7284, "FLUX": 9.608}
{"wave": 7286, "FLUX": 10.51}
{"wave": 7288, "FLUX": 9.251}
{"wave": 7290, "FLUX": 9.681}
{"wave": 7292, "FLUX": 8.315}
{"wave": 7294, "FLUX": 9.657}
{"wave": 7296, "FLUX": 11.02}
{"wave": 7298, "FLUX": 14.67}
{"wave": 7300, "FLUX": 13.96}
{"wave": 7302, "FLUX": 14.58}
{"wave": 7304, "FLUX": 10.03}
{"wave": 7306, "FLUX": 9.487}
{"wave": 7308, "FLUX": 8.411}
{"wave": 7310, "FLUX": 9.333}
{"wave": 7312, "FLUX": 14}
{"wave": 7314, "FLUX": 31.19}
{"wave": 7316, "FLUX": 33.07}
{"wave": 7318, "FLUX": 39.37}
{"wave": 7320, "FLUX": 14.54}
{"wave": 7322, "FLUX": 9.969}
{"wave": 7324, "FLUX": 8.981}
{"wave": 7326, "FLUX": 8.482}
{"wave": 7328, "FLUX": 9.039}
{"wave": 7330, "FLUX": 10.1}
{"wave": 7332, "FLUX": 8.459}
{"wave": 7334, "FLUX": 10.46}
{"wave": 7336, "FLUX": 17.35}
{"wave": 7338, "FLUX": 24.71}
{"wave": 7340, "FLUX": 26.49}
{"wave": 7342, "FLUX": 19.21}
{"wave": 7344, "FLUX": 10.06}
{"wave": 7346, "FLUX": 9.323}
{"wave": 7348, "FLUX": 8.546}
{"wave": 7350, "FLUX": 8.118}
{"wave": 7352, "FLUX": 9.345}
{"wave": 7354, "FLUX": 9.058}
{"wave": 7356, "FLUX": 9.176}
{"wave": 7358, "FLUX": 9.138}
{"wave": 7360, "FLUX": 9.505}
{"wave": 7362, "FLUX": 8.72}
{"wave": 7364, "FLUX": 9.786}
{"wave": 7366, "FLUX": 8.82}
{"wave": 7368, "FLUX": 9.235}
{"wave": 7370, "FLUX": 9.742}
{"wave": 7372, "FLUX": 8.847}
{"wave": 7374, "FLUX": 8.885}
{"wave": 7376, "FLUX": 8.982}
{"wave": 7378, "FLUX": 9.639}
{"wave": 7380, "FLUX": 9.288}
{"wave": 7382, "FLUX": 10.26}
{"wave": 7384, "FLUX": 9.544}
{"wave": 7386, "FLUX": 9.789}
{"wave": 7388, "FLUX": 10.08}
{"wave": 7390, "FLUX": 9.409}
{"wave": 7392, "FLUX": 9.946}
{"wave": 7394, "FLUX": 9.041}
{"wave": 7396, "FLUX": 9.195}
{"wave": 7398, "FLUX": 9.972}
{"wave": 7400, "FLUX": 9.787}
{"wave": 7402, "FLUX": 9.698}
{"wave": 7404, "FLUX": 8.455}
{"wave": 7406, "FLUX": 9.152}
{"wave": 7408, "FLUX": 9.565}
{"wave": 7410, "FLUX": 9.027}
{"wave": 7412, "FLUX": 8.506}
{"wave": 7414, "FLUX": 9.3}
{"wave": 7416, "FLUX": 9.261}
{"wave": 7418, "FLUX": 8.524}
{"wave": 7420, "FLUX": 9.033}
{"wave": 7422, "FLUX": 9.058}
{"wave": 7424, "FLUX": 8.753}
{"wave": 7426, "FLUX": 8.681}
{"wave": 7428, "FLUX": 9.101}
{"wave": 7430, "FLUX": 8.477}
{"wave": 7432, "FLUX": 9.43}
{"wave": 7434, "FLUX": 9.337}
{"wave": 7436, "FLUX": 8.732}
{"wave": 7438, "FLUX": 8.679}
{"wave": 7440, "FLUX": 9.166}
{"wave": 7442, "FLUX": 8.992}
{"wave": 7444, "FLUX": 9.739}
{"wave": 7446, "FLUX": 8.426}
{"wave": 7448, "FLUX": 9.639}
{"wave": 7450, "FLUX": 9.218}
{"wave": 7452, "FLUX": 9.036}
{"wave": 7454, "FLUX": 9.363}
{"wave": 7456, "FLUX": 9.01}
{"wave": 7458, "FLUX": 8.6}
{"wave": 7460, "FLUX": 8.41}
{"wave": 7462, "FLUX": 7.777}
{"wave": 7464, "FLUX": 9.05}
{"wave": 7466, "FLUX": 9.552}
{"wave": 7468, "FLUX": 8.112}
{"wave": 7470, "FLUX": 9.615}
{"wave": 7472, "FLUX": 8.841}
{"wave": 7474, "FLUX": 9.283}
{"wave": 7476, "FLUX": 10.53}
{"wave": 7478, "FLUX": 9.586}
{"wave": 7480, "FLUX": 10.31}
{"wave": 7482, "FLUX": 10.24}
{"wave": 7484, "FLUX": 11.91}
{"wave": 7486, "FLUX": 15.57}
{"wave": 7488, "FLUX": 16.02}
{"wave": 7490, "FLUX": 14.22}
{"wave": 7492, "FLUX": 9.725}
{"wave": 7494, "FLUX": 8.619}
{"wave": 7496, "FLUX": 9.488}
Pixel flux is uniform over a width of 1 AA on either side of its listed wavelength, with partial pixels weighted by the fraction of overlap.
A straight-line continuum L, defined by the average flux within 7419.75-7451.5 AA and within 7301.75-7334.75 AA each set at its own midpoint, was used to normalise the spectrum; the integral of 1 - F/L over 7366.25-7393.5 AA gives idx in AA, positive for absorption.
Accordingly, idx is 5.2 AA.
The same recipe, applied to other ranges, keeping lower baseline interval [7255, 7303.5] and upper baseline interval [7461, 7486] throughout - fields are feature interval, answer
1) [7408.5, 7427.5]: 1.82 AA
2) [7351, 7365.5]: 1.03 AA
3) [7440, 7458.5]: 1.33 AA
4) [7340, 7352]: -2.70 AA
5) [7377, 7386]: 0.20 AA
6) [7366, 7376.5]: 0.86 AA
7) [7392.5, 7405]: 0.65 AA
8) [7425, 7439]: 1.33 AA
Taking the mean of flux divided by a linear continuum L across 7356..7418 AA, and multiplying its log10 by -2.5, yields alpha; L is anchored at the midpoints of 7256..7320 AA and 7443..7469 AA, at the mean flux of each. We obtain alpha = 0.113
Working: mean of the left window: 12.5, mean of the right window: 8.92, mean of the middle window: 9.34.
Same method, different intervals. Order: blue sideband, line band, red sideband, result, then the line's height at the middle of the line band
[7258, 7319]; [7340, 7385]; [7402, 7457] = 0.07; 10.7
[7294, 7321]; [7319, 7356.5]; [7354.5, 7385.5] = 0.08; 13.2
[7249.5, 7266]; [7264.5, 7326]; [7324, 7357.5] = -0.18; 10.6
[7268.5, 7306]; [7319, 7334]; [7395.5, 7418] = 0.00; 9.98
